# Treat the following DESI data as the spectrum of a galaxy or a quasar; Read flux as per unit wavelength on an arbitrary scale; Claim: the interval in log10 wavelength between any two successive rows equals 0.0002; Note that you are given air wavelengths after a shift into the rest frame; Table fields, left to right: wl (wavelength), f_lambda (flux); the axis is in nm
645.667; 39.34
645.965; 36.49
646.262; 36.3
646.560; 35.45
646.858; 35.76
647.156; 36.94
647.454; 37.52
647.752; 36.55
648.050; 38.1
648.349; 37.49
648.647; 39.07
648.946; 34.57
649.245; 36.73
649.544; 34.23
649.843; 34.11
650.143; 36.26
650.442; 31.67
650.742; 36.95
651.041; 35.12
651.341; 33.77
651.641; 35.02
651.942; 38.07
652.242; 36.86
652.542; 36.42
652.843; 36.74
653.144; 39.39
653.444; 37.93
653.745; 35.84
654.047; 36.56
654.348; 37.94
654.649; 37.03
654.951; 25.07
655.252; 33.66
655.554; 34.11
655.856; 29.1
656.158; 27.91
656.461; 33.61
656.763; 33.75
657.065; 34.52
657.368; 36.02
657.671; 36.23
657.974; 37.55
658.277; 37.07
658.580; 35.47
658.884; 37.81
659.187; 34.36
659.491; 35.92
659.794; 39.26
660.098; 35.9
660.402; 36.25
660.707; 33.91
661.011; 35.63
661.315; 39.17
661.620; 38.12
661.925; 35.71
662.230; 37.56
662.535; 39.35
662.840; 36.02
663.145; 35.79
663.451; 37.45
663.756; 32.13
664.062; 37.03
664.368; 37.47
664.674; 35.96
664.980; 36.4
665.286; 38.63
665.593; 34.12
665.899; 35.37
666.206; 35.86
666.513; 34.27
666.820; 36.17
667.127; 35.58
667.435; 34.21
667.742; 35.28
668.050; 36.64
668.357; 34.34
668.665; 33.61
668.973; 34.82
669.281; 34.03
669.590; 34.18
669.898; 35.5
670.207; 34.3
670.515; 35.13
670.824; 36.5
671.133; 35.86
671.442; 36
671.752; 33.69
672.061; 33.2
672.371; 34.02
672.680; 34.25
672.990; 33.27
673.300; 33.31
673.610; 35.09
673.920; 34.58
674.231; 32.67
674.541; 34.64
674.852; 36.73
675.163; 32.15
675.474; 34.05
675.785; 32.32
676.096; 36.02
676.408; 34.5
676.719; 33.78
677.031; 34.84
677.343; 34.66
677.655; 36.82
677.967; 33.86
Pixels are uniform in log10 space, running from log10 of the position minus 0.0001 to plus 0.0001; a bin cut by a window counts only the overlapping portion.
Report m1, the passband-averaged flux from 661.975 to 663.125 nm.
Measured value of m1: 37.3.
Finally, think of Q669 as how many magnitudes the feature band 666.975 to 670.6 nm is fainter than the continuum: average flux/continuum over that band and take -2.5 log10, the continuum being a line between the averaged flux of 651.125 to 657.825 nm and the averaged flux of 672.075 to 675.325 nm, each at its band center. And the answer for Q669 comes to -0.02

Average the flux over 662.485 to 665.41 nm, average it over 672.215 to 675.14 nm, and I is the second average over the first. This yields 0.94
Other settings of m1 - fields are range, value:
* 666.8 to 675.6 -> 34.6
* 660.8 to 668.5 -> 36.2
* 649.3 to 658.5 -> 35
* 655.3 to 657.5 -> 32.7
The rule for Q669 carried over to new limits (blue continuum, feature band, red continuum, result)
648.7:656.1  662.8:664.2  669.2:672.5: -0.023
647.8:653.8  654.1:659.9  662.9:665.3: 0.051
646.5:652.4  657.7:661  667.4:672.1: -0.026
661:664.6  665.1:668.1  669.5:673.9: 0.009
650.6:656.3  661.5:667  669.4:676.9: -0.050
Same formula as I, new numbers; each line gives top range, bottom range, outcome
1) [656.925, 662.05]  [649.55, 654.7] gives 1.01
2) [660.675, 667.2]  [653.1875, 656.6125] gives 1.08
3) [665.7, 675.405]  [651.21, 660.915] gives 0.98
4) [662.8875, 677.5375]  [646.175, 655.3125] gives 0.97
